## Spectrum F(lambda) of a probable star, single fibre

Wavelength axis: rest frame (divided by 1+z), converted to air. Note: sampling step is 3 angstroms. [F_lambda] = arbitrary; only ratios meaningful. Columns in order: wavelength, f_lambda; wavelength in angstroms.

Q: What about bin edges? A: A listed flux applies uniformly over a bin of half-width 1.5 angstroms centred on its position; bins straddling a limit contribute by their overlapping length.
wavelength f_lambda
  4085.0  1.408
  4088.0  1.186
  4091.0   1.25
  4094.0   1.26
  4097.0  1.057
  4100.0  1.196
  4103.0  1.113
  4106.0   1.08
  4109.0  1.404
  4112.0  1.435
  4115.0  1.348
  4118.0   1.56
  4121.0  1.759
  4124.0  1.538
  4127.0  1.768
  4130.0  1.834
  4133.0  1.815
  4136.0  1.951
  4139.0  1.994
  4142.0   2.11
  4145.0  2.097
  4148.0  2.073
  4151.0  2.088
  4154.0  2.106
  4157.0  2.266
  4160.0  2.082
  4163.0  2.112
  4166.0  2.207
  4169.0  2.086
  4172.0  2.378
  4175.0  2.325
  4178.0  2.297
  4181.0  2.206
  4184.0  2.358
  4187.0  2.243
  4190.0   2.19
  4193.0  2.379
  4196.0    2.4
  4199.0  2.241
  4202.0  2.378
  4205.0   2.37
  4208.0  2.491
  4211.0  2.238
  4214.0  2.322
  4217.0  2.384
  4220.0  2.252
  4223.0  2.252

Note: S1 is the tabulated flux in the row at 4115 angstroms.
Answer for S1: 1.348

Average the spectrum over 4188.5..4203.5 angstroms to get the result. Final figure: 2.32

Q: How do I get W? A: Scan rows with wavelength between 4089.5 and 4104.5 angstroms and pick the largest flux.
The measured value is 1.26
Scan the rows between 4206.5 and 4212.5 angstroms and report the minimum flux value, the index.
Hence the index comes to 2.238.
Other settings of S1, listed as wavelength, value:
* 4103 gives 1.113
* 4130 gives 1.834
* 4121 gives 1.759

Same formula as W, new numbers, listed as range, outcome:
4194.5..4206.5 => 2.4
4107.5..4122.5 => 1.759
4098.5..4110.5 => 1.404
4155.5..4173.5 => 2.378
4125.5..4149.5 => 2.11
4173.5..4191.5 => 2.358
